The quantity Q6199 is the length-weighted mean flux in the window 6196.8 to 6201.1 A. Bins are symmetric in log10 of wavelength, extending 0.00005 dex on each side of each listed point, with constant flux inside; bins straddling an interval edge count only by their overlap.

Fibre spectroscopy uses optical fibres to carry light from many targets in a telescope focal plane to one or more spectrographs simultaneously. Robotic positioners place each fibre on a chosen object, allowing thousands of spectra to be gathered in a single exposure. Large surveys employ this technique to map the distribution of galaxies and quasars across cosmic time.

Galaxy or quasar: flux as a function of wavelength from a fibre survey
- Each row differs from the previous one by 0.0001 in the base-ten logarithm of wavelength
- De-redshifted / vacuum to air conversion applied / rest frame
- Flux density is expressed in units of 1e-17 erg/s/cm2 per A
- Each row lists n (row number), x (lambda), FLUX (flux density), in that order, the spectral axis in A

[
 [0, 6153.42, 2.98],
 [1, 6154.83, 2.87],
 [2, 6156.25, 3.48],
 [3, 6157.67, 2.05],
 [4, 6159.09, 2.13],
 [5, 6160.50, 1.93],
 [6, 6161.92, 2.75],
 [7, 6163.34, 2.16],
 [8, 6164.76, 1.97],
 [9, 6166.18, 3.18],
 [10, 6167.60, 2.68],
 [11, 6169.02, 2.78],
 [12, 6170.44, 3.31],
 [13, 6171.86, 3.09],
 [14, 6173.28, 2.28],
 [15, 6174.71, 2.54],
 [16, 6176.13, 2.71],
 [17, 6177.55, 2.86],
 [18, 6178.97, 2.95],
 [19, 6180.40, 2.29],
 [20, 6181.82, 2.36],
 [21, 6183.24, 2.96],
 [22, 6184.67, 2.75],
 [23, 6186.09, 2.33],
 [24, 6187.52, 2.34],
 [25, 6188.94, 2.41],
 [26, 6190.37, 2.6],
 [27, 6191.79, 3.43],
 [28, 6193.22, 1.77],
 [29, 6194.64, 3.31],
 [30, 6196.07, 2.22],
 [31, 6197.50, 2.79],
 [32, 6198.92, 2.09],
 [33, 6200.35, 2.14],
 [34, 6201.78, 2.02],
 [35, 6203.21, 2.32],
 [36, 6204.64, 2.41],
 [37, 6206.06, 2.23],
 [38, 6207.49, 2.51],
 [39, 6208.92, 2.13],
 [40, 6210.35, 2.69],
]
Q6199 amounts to 2.34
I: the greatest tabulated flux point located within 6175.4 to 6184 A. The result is 2.96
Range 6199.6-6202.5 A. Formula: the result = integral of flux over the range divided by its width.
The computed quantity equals 2.08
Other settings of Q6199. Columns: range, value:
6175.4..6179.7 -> 2.84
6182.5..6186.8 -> 2.68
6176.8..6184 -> 2.68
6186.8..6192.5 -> 2.69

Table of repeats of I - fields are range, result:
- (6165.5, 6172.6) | 3.31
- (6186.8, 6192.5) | 3.43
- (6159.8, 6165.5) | 2.75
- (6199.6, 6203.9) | 2.32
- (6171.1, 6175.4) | 3.09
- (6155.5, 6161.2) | 3.48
